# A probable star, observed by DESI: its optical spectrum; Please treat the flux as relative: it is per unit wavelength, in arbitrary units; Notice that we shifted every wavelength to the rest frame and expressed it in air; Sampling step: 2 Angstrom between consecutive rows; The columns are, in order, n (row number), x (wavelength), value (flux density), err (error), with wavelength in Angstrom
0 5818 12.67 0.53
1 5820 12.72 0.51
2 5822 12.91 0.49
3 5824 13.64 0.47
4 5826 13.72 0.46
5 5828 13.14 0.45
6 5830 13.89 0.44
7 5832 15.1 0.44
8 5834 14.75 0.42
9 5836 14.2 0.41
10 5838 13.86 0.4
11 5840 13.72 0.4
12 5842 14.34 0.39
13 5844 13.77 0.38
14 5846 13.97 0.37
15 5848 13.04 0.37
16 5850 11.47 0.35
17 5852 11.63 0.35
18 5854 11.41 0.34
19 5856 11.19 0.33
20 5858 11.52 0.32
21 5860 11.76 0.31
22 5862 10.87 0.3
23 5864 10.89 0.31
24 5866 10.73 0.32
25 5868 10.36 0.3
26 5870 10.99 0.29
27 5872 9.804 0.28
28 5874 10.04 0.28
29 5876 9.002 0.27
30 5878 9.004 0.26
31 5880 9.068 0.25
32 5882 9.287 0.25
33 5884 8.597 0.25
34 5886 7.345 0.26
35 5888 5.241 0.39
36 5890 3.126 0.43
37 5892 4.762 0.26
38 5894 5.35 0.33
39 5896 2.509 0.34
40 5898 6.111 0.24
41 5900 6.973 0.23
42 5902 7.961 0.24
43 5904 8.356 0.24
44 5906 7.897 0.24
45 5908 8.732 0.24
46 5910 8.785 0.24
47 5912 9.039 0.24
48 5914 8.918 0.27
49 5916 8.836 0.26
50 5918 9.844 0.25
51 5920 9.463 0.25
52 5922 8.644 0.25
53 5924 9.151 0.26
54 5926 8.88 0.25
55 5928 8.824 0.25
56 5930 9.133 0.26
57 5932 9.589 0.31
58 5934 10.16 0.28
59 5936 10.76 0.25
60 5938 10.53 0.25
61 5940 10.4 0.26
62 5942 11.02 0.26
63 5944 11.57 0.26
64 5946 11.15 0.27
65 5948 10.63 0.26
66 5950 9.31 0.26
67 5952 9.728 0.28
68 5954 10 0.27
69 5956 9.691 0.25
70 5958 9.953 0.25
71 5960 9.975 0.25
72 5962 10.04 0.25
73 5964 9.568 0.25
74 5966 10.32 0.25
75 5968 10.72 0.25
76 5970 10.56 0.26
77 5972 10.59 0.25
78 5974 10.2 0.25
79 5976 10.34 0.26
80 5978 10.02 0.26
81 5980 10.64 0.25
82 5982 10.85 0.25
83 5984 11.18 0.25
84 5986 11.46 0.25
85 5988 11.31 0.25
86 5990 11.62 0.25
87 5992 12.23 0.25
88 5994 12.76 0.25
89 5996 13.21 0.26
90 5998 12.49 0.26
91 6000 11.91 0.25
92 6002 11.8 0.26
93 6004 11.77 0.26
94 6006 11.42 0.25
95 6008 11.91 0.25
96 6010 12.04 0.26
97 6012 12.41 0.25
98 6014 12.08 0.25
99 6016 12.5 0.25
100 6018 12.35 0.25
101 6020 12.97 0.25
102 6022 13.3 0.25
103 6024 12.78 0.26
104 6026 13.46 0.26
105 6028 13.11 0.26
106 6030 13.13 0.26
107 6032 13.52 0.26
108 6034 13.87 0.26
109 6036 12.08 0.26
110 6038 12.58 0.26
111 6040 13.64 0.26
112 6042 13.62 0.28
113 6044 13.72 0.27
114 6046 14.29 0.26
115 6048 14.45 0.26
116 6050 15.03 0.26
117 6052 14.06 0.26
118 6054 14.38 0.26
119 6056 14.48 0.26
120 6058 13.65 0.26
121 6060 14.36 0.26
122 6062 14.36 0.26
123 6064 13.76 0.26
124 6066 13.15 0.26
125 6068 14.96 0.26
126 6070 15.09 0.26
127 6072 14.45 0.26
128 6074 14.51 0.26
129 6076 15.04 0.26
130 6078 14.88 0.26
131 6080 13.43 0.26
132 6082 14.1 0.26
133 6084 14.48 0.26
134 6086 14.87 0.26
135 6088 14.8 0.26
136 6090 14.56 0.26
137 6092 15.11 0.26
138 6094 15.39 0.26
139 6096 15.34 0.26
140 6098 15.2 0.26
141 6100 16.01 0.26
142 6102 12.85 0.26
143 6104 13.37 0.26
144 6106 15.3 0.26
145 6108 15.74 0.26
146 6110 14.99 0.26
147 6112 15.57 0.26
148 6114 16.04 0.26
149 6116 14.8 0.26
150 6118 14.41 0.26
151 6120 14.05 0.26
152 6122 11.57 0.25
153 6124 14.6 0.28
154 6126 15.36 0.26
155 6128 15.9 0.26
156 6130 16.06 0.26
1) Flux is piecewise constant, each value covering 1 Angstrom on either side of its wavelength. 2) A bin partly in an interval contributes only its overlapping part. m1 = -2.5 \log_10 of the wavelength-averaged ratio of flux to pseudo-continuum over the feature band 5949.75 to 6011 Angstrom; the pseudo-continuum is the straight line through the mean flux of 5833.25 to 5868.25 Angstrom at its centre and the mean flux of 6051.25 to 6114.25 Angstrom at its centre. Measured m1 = 0.24 mag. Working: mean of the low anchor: 12.4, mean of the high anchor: 14.6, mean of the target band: 11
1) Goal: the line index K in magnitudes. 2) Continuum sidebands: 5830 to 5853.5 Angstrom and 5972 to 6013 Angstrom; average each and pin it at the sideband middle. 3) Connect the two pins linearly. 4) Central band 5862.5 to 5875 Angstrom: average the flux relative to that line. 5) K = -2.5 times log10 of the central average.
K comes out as 0.25 mag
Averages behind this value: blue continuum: 13.6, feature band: 10.5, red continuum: 11.6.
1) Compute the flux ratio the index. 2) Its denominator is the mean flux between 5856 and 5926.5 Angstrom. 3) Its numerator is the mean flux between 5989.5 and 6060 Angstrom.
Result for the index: 1.52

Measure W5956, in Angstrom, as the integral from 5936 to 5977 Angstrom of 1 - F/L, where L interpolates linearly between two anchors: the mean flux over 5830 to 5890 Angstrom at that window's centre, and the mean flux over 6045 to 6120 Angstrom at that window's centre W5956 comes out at 7.6 Angstrom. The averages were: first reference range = 11.2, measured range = 10.3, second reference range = 14.6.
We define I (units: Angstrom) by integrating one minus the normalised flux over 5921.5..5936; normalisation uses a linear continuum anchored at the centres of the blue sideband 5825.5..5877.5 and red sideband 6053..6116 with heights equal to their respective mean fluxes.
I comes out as 4.1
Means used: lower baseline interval 12.2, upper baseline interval 14.7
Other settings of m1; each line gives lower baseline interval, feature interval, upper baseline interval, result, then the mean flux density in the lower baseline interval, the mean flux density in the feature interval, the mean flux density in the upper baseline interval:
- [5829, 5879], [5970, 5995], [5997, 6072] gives 0.167 mag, 12.1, 11.1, 13.3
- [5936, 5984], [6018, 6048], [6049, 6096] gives -0.021 mag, 10.4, 13.3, 14.5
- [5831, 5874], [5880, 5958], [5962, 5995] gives 0.314 mag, 12.3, 8.61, 10.9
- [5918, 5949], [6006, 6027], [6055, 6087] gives 0.009 mag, 9.99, 12.5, 14.3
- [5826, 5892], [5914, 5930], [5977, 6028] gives 0.257 mag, 11.1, 9.08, 12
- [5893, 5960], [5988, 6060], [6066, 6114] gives -0.045 mag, 9.04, 13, 14.8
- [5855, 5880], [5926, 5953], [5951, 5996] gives 0.046 mag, 10.5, 10.2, 10.7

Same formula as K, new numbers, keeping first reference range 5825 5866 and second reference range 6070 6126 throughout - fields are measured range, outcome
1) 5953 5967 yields 0.347 mag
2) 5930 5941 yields 0.306 mag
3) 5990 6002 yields 0.128 mag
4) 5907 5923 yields 0.425 mag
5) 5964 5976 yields 0.304 mag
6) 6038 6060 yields 0.019 mag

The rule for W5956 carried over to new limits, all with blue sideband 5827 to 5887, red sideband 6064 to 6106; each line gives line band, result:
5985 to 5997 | 1.14 Angstrom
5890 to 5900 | 6.08 Angstrom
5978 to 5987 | 1.58 Angstrom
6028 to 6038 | 0.59 Angstrom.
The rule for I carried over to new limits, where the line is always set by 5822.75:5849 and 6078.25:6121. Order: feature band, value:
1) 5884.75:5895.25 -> 6.64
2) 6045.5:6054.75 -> 0.11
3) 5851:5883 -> 8.10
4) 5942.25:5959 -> 4.70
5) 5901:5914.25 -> 5.29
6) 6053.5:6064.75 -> 0.37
